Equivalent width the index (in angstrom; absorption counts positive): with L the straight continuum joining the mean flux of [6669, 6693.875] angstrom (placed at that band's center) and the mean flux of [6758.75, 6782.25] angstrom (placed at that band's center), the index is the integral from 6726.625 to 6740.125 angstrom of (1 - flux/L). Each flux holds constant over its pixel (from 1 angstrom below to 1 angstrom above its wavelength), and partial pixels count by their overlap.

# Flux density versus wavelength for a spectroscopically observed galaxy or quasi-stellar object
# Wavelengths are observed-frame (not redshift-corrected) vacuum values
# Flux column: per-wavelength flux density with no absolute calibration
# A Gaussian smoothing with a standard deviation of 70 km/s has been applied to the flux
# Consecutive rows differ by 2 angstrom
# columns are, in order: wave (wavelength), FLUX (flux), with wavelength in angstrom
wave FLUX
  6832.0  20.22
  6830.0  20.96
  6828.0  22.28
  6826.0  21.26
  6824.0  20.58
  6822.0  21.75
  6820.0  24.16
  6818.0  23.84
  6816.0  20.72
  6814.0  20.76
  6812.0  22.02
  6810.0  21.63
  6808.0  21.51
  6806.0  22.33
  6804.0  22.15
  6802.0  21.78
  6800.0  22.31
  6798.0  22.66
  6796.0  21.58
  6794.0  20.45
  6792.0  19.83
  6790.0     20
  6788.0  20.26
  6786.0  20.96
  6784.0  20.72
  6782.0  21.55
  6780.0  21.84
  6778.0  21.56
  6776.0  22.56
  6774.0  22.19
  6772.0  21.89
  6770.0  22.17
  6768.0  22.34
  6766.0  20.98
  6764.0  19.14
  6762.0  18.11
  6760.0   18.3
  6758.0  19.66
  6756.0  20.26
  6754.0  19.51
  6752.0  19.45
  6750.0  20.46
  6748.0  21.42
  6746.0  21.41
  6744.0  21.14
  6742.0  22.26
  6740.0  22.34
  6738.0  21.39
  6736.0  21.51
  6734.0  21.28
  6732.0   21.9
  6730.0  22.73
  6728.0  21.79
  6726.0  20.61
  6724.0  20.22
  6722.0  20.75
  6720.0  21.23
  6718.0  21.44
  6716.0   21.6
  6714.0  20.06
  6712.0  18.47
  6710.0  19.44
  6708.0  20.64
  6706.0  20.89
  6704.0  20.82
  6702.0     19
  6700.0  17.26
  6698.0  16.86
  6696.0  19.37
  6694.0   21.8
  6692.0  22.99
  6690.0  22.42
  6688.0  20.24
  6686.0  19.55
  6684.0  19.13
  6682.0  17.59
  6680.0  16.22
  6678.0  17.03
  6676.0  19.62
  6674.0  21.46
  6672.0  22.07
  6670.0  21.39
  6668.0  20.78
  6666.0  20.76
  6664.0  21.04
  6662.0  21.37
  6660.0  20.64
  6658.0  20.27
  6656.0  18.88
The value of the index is -0.8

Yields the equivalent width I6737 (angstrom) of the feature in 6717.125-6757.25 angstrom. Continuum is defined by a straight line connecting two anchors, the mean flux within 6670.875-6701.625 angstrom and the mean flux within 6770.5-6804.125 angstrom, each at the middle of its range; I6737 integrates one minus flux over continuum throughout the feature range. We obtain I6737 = -1.3 angstrom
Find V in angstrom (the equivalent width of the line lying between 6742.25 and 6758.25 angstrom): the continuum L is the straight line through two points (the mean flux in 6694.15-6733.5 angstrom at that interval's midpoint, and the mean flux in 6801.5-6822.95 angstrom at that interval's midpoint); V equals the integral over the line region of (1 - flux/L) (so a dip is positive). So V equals 0.3 angstrom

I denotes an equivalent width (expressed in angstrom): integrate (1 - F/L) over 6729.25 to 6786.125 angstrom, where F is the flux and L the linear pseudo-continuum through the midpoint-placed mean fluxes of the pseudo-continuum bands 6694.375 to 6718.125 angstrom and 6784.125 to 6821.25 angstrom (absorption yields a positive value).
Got -1.1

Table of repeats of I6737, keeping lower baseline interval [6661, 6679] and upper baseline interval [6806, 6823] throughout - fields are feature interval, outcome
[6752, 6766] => 1.4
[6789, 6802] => 0.4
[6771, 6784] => -0.1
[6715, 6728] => 0.1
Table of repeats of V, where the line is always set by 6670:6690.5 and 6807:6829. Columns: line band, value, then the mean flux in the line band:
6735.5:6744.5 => -0.53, 21.8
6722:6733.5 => -0.58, 21.4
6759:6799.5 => 0.47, 21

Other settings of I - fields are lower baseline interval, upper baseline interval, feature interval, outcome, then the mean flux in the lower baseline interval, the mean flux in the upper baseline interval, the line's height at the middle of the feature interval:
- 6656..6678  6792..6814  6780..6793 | 0.56 angstrom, 20.7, 21.7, 21.6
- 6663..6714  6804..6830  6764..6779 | -0.42 angstrom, 19.9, 21.9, 21.2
